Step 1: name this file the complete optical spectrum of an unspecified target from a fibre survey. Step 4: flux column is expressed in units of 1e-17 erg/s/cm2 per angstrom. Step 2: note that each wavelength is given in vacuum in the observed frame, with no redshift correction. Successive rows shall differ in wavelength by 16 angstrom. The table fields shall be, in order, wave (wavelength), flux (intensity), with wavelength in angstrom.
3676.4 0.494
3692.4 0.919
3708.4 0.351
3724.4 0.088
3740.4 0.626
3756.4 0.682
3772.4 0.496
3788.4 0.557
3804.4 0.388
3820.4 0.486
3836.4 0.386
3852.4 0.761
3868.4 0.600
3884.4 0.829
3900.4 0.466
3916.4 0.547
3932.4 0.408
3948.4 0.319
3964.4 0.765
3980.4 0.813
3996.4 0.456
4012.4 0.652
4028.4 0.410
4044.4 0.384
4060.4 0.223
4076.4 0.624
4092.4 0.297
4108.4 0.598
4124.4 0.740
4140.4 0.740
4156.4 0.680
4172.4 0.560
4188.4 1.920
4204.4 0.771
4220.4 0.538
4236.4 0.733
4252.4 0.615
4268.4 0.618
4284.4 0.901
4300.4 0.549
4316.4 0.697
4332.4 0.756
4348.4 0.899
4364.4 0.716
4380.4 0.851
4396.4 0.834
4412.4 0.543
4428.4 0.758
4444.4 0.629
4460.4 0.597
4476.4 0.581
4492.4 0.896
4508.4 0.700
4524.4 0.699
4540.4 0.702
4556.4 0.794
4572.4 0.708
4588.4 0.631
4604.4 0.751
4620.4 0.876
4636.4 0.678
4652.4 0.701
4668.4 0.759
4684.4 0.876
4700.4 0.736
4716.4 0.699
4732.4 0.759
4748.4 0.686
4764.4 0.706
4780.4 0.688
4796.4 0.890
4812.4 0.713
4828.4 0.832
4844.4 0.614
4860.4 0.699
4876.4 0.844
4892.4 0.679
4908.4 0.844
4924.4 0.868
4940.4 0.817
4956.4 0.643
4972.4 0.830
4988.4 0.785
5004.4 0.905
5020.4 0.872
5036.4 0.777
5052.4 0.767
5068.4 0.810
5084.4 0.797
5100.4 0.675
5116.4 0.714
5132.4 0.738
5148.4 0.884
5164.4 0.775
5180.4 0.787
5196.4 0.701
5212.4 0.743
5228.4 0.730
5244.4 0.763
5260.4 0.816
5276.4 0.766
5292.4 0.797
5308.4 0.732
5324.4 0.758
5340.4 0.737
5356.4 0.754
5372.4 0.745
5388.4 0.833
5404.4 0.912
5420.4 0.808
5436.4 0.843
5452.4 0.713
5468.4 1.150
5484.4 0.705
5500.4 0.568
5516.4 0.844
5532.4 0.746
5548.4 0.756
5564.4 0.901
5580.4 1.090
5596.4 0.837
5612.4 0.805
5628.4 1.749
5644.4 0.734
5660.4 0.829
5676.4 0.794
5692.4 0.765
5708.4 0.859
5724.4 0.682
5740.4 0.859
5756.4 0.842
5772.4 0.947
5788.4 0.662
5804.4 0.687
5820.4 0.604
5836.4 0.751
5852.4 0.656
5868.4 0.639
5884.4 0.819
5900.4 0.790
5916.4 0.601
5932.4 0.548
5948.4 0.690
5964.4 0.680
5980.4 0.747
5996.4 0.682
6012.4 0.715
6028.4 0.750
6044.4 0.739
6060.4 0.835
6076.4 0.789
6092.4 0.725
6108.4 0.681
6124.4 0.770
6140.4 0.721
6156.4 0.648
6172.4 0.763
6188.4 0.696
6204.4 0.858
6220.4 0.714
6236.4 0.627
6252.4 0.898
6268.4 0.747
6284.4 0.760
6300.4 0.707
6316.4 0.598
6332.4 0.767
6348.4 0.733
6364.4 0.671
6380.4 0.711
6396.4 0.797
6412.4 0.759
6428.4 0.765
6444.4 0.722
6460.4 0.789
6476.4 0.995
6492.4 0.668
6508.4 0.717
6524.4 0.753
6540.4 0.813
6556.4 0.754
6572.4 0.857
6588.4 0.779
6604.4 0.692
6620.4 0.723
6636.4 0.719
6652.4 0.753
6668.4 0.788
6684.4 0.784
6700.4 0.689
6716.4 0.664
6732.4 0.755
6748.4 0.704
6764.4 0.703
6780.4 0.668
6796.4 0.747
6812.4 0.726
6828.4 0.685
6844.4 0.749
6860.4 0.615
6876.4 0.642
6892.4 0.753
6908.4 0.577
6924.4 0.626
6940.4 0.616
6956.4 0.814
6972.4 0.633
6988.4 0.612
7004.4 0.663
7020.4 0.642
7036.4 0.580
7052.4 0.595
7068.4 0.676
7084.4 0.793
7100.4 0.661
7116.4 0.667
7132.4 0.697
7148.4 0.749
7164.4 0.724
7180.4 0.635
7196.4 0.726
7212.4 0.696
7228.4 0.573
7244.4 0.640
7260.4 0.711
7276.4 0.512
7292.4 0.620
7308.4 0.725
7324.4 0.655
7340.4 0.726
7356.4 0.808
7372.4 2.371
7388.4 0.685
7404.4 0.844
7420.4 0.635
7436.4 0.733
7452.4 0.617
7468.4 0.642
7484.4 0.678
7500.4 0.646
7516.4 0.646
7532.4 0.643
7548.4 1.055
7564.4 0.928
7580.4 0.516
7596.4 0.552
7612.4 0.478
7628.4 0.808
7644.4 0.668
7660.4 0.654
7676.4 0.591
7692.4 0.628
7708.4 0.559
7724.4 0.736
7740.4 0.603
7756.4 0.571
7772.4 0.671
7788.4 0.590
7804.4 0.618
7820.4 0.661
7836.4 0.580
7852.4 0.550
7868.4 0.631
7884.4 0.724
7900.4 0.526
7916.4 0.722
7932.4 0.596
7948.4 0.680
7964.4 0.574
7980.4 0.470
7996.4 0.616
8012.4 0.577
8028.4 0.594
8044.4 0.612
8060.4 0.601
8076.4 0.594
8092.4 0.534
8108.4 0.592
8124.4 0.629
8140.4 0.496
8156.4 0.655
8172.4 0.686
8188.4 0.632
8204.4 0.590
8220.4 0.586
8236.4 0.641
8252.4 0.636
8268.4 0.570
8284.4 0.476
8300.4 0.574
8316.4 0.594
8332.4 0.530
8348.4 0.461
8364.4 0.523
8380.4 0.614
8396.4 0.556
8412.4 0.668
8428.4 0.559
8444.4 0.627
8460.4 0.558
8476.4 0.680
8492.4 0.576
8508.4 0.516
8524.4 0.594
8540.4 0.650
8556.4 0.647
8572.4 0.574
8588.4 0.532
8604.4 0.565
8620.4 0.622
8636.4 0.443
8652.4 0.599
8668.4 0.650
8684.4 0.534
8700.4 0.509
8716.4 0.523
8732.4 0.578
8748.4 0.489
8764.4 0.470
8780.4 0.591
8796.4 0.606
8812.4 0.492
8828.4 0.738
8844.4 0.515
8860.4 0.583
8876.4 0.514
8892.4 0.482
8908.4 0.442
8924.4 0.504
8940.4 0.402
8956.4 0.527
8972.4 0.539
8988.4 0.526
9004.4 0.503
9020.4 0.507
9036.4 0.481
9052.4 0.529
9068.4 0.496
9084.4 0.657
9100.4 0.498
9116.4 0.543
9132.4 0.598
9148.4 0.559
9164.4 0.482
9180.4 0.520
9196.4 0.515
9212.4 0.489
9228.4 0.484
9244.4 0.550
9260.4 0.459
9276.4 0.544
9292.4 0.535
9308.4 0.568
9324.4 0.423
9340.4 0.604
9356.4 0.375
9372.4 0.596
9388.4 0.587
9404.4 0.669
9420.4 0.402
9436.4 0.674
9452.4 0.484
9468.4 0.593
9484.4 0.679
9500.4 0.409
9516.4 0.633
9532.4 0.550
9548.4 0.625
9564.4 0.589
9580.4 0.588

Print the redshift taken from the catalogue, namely 0.12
